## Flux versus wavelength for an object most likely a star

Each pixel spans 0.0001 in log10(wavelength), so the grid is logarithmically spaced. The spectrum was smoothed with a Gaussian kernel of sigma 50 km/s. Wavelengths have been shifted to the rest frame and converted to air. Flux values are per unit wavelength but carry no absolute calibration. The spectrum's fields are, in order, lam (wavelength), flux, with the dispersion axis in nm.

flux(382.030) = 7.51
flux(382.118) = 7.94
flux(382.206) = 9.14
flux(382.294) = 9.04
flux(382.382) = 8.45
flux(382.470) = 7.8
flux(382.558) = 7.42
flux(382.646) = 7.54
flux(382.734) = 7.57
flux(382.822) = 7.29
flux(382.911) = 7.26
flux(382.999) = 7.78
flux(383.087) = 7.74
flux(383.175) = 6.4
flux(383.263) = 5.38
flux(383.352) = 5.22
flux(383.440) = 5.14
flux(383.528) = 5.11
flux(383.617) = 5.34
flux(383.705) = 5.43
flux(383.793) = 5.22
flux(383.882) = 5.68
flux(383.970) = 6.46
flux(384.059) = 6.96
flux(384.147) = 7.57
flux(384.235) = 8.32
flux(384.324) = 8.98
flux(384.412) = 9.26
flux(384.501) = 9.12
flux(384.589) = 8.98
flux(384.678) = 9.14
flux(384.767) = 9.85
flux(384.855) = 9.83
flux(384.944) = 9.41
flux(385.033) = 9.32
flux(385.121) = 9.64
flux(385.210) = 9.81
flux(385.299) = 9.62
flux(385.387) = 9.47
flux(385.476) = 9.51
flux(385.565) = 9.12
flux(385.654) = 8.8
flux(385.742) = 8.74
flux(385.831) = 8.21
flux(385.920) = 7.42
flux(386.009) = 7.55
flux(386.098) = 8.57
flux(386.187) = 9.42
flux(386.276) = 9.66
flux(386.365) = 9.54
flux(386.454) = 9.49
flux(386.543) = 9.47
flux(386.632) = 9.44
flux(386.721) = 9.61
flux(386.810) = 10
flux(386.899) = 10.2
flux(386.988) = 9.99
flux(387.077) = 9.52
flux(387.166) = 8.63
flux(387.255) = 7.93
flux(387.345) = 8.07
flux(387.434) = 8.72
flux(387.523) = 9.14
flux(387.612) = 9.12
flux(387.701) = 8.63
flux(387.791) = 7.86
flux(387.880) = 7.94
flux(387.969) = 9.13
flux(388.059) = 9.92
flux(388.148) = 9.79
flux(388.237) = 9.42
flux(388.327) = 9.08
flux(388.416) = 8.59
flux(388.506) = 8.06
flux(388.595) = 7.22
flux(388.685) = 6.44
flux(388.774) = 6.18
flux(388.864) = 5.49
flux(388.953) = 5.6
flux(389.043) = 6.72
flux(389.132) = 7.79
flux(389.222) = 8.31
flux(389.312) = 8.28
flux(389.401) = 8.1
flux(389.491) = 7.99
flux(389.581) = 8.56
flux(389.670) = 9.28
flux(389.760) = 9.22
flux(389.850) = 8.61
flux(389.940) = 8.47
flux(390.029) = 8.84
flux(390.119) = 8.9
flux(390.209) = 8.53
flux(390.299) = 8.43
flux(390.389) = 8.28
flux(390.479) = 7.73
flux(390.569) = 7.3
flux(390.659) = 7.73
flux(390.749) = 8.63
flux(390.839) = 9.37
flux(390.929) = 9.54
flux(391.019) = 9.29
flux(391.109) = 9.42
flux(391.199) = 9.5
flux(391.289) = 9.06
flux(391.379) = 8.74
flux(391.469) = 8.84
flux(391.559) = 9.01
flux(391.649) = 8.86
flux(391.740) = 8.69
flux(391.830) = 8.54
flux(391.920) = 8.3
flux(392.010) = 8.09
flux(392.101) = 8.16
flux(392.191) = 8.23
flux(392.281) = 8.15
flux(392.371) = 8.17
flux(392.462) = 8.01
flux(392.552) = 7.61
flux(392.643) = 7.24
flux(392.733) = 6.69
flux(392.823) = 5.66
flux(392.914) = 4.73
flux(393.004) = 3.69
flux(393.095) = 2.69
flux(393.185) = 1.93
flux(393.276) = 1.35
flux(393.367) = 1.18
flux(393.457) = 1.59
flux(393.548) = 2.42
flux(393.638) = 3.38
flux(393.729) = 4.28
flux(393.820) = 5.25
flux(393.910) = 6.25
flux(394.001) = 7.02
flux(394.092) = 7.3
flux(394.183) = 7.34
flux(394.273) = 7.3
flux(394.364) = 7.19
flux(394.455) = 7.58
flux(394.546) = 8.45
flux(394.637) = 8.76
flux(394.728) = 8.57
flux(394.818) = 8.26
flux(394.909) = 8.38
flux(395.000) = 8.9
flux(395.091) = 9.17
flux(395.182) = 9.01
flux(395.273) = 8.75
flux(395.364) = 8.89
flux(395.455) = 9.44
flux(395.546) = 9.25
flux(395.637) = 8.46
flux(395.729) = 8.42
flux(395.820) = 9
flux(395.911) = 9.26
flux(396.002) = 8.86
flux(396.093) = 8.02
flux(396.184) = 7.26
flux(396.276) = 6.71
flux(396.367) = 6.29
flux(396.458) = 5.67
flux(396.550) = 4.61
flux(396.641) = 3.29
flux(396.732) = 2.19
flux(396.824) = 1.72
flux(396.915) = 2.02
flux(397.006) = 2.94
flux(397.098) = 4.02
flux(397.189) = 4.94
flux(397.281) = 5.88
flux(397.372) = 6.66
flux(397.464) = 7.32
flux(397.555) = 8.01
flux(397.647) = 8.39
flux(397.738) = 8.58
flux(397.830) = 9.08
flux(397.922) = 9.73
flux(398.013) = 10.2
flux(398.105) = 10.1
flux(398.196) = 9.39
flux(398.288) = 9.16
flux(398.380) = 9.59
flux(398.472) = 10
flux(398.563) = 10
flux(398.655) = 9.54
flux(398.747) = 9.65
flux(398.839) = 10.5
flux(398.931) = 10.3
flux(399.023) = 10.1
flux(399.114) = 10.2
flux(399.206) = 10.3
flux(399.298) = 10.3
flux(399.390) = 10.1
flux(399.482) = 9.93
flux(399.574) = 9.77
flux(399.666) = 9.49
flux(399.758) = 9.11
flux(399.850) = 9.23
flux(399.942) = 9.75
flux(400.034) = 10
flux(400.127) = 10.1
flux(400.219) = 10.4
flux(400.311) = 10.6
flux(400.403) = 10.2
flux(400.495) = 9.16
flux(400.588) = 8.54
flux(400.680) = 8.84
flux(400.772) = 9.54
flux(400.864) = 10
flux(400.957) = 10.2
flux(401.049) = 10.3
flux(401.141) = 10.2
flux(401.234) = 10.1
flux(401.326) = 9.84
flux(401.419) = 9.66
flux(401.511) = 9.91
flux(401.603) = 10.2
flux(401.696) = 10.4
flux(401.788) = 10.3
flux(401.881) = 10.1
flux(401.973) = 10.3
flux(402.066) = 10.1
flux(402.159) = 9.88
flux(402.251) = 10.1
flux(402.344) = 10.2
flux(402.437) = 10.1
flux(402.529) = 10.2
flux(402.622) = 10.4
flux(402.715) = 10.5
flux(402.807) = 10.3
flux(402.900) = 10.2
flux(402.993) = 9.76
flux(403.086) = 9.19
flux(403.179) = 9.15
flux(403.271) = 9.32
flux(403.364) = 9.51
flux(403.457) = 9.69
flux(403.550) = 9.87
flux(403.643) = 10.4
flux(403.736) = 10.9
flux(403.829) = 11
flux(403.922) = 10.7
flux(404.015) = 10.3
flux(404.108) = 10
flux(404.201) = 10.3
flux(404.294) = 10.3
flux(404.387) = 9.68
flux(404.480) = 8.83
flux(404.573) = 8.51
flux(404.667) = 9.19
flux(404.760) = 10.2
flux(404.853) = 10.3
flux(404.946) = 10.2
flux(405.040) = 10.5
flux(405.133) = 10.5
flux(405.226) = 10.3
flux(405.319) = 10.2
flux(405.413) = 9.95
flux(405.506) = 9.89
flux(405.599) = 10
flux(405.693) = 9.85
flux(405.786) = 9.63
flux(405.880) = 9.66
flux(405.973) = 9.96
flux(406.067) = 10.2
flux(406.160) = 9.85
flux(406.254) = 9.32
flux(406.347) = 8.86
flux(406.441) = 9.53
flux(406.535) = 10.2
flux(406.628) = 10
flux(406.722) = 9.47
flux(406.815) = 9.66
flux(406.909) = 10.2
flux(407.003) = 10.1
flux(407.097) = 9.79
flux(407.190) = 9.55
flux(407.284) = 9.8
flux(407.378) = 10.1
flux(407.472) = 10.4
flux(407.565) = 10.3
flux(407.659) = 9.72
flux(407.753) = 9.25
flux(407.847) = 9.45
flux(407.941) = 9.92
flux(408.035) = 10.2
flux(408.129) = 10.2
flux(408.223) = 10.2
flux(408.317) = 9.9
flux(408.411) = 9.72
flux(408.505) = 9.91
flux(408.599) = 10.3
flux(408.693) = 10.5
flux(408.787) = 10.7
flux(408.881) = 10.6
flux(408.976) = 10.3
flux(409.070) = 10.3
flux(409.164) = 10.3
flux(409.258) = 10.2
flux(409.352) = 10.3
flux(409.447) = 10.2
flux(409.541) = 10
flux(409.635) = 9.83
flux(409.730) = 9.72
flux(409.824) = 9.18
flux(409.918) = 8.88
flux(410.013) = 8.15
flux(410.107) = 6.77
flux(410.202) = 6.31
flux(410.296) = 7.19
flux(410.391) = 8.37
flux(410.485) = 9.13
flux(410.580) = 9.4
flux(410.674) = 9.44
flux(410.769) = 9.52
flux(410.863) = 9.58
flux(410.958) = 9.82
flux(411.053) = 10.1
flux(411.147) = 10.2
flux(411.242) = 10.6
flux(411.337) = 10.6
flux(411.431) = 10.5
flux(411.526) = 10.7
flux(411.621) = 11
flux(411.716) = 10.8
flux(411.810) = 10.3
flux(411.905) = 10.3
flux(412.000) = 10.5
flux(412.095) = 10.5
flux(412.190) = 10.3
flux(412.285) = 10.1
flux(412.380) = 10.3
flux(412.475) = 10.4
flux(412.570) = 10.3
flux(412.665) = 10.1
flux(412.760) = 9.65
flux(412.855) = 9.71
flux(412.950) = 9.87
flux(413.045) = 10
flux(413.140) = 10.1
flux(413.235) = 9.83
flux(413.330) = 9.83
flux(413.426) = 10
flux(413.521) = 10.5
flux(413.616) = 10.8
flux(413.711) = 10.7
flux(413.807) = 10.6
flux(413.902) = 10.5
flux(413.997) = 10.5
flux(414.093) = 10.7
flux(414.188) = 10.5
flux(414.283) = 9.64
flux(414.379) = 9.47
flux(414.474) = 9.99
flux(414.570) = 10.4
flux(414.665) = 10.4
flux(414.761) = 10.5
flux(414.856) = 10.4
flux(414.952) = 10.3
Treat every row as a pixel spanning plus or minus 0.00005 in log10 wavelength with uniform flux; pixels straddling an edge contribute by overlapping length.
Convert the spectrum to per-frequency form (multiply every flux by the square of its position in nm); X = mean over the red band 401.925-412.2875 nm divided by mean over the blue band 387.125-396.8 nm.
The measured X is 1.42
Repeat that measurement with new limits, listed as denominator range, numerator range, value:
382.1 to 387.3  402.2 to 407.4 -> 1.33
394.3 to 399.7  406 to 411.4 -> 1.27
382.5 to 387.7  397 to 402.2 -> 1.22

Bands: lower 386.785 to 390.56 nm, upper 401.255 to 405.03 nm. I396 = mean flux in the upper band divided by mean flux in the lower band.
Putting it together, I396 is 1.19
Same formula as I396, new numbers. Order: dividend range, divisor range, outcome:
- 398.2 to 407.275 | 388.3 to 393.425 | 1.32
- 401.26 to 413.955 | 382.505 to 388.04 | 1.20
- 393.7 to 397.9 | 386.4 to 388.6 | 0.78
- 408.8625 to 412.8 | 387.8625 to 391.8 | 1.17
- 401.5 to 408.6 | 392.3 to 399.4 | 1.39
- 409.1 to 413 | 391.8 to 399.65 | 1.33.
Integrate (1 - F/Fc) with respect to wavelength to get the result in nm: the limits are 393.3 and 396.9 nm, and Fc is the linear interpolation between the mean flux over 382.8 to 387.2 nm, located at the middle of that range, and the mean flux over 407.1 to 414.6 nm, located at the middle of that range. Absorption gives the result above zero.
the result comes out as 0.90 nm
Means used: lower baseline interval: 8.28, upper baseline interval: 9.93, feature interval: 6.69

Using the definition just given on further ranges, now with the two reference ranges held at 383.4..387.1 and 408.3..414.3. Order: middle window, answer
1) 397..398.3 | 0.21 nm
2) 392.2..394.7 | 0.92 nm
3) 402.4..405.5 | -0.15 nm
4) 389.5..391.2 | 0.02 nm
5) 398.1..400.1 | -0.12 nm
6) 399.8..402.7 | -0.18 nm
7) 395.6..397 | 0.48 nm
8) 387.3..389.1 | 0.13 nm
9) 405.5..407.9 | -0.03 nm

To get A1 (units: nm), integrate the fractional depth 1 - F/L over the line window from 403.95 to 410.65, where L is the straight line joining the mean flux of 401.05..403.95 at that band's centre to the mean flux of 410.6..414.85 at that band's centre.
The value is 0.277 nm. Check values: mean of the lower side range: 10.1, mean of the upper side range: 10.2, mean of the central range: 9.73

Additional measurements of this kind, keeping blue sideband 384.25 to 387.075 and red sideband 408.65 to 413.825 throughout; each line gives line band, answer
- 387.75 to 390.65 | 0.379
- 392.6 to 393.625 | 0.640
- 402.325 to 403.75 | -0.040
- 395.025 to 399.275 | 0.746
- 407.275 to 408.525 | -0.017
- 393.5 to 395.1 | 0.429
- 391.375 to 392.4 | 0.102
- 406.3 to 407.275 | 0.004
